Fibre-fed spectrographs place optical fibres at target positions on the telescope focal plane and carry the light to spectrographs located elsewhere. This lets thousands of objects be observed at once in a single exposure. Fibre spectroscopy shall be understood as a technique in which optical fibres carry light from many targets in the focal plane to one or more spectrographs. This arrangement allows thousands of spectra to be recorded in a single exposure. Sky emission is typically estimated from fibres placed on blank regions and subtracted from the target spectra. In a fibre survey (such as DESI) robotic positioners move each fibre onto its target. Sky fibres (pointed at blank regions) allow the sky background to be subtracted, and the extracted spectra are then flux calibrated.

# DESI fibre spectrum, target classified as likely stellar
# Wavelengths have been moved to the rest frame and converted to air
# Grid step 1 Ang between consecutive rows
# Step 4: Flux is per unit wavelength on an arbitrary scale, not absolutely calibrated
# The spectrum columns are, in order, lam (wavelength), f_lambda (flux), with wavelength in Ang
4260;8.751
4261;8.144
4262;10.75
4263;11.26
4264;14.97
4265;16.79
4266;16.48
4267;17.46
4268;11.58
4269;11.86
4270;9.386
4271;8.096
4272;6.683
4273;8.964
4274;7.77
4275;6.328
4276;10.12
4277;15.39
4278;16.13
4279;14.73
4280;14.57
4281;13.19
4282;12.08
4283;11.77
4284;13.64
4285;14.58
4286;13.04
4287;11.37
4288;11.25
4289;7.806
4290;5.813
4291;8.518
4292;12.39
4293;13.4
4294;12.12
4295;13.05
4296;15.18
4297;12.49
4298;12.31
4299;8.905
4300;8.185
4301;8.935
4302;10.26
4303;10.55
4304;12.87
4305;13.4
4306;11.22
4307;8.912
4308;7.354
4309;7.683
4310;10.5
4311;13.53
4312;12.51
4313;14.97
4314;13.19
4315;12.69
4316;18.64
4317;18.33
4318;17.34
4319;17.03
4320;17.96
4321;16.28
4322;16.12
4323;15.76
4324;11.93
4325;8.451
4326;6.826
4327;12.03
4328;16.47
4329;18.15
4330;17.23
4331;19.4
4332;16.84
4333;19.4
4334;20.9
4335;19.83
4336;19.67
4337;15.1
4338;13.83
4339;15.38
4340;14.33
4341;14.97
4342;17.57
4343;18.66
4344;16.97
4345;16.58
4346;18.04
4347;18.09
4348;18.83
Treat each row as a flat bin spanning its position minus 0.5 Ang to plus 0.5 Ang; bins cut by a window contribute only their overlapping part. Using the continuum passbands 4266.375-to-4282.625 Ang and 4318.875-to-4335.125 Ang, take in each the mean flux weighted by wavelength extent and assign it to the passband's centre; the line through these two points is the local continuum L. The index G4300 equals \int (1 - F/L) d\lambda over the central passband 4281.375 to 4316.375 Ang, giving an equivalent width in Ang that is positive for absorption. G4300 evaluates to 5.0 Ang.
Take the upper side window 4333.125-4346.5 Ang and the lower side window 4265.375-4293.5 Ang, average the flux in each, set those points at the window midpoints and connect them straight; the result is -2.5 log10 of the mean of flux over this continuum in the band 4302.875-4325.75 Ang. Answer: 0.116 mag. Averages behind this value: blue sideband 11.6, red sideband 17.1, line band 13.3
